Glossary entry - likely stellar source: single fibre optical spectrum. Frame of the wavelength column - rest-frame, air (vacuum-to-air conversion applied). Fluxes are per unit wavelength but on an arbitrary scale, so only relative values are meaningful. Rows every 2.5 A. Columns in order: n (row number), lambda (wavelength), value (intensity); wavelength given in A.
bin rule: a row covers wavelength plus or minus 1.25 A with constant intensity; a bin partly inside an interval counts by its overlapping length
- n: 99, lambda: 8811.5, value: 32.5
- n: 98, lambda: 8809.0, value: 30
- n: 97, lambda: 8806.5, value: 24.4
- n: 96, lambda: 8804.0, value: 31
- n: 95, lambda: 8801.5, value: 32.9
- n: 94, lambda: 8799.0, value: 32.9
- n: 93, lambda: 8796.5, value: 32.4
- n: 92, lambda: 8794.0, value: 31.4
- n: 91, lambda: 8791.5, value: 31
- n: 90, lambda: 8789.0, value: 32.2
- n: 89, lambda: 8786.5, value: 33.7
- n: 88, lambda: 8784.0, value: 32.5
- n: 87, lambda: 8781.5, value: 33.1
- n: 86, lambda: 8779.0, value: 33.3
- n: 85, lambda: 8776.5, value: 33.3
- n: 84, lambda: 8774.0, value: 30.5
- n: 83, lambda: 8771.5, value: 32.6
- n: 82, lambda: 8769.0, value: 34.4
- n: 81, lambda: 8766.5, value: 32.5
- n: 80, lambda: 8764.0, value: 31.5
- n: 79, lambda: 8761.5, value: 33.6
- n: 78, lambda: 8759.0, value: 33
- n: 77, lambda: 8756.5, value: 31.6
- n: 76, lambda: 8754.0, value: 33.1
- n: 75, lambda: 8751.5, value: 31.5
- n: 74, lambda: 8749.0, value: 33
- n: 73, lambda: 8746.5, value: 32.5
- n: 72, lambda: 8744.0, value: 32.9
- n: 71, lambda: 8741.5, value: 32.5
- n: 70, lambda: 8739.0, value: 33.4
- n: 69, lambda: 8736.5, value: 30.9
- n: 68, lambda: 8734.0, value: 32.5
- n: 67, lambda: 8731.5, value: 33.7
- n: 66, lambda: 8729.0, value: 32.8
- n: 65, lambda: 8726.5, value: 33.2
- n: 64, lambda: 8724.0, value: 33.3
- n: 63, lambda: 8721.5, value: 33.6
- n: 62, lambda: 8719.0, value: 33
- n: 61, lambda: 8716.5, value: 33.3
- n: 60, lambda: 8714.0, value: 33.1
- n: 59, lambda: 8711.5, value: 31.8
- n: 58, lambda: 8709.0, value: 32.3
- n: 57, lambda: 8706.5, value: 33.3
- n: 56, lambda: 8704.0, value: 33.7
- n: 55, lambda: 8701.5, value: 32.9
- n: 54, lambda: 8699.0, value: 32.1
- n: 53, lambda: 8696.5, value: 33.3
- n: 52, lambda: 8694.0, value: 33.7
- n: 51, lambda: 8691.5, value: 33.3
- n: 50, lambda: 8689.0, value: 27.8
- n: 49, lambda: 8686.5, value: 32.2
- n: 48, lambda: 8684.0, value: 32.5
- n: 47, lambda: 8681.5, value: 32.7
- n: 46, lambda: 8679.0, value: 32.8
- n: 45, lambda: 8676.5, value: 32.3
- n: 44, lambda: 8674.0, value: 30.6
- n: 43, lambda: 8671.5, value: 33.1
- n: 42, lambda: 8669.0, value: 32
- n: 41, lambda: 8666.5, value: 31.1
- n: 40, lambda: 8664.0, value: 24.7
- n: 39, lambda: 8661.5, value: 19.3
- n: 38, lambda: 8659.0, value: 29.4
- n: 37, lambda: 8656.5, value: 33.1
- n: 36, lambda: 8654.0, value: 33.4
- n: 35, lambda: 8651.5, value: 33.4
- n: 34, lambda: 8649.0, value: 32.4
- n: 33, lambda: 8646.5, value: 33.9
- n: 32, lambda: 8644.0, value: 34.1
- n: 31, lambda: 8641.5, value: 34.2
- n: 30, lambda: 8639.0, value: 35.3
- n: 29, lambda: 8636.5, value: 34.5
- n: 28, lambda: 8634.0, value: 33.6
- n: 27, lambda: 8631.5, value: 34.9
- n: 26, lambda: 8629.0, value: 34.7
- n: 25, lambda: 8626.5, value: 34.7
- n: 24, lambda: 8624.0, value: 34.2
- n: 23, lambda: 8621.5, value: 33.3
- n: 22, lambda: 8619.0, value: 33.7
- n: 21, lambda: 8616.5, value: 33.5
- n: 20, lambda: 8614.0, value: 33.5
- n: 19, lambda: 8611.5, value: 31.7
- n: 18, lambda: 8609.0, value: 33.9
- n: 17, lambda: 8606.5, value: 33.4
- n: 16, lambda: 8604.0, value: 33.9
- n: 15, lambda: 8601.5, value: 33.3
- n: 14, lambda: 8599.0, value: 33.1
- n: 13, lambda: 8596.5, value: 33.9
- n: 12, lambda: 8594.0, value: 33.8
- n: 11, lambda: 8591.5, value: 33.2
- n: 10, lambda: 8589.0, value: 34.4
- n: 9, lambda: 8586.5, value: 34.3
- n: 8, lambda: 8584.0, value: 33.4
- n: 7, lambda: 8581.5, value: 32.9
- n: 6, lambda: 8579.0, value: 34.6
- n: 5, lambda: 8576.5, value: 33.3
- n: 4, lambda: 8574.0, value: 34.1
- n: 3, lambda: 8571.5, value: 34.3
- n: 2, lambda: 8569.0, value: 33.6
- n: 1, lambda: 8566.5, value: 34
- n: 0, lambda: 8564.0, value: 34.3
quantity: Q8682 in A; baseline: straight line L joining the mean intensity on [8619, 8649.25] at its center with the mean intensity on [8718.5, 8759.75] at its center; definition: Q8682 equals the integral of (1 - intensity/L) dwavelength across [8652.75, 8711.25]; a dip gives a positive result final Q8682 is 3.7 A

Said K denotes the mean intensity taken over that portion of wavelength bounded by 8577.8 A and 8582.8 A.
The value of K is 33.7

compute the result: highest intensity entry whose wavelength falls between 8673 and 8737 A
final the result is 33.7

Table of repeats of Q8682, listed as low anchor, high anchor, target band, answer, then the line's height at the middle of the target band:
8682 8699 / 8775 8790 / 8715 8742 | -0.4 A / 32.5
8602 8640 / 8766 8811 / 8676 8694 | 0.6 A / 33.1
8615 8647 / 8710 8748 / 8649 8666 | 2.3 A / 33.8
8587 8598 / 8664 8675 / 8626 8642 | -1.1 A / 32.3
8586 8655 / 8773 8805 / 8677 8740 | 0.7 A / 33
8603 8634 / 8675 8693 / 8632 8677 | 1.4 A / 32.8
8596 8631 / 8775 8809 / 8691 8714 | -0.2 A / 32.7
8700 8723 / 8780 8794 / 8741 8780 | 0.0 A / 32.6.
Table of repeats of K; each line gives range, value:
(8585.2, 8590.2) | 34.3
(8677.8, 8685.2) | 32.7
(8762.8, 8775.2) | 32.3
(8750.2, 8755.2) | 32.3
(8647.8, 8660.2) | 32.4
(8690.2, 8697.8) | 33.4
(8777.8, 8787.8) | 33.1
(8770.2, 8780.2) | 32.4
